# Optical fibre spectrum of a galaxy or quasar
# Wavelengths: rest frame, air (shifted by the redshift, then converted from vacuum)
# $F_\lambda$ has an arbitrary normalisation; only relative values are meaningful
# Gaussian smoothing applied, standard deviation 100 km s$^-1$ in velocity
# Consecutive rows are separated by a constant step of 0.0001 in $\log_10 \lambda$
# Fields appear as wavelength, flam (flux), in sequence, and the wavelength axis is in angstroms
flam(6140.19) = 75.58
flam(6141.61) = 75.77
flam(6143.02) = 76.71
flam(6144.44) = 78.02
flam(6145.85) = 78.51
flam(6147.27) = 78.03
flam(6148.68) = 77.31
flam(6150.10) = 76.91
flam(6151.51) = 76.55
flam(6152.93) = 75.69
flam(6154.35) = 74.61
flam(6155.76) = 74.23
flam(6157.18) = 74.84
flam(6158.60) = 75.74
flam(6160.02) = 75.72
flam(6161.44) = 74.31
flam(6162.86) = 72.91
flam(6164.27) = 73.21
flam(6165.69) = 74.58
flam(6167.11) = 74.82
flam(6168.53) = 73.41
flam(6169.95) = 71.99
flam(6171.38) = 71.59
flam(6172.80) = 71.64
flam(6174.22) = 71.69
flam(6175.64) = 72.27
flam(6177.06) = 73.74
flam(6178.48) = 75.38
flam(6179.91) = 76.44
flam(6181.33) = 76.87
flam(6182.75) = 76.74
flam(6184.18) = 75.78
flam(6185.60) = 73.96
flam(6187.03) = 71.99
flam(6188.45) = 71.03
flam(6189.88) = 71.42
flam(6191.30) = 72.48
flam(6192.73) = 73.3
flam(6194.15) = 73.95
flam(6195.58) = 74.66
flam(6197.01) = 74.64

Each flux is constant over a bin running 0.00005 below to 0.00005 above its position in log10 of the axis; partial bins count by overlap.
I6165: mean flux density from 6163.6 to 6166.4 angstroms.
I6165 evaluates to 73.9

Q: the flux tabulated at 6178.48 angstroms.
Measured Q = 75.38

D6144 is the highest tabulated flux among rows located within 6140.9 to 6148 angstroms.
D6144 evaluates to 78.51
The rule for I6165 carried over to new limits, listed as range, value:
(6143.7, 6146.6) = 78.1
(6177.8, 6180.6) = 75.7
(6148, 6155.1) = 76.2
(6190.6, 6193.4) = 72.8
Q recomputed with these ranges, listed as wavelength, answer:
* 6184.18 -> 75.78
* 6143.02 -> 76.71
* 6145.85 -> 78.51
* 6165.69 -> 74.58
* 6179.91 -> 76.44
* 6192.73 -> 73.3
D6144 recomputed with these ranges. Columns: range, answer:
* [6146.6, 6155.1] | 78.03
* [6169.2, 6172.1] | 71.99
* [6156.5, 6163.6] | 75.74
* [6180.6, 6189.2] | 76.87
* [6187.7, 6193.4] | 73.3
